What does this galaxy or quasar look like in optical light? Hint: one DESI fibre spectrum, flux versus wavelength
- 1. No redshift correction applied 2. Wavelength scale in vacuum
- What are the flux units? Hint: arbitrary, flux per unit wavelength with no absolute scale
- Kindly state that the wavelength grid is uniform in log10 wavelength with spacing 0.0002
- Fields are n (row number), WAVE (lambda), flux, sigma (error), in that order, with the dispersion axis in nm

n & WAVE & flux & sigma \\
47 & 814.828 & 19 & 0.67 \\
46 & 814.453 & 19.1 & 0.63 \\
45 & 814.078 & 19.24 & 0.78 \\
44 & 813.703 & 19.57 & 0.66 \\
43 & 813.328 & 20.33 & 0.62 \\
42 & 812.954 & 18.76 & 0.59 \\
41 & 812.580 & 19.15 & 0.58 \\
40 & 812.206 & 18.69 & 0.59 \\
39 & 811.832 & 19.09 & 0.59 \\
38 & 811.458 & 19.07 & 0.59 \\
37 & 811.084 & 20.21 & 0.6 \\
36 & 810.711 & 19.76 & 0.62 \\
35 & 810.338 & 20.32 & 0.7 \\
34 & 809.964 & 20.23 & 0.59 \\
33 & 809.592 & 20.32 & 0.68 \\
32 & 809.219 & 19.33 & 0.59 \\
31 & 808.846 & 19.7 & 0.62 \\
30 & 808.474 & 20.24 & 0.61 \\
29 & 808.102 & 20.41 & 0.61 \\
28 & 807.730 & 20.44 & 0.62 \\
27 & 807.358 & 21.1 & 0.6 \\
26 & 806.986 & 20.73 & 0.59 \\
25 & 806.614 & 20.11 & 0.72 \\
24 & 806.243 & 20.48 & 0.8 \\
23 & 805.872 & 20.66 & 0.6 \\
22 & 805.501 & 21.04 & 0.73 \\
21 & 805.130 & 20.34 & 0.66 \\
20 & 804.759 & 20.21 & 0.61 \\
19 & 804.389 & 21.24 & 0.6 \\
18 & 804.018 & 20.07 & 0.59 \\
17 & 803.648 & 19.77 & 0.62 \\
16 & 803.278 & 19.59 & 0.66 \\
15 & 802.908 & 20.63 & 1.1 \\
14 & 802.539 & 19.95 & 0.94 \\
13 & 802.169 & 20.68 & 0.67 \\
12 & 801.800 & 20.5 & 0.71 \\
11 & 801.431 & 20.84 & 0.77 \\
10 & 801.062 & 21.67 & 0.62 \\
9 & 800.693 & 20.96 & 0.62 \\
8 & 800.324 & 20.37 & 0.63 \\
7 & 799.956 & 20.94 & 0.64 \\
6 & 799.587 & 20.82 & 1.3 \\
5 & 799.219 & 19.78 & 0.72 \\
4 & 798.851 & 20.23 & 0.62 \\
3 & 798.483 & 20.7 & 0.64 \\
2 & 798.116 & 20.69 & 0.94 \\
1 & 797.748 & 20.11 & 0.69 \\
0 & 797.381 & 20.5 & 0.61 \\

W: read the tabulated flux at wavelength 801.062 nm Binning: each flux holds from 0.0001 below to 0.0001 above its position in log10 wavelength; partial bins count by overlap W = 21.67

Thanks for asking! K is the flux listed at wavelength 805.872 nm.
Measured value 20.66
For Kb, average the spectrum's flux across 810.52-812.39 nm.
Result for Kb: 19.4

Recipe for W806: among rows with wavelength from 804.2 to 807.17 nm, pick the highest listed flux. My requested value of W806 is 21.24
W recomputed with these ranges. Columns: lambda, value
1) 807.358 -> 21.1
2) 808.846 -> 19.7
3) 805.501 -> 21.04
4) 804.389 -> 21.24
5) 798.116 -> 20.69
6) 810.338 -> 20.32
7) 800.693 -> 20.96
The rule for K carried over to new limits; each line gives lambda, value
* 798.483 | 20.7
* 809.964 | 20.23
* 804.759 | 20.21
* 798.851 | 20.23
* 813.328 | 20.33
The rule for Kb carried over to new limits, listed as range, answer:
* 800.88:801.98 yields 21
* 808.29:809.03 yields 20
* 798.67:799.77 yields 20.3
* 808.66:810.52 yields 20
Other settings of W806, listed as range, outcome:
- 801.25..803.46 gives 20.84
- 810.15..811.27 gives 20.32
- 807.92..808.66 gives 20.41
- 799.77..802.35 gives 21.67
